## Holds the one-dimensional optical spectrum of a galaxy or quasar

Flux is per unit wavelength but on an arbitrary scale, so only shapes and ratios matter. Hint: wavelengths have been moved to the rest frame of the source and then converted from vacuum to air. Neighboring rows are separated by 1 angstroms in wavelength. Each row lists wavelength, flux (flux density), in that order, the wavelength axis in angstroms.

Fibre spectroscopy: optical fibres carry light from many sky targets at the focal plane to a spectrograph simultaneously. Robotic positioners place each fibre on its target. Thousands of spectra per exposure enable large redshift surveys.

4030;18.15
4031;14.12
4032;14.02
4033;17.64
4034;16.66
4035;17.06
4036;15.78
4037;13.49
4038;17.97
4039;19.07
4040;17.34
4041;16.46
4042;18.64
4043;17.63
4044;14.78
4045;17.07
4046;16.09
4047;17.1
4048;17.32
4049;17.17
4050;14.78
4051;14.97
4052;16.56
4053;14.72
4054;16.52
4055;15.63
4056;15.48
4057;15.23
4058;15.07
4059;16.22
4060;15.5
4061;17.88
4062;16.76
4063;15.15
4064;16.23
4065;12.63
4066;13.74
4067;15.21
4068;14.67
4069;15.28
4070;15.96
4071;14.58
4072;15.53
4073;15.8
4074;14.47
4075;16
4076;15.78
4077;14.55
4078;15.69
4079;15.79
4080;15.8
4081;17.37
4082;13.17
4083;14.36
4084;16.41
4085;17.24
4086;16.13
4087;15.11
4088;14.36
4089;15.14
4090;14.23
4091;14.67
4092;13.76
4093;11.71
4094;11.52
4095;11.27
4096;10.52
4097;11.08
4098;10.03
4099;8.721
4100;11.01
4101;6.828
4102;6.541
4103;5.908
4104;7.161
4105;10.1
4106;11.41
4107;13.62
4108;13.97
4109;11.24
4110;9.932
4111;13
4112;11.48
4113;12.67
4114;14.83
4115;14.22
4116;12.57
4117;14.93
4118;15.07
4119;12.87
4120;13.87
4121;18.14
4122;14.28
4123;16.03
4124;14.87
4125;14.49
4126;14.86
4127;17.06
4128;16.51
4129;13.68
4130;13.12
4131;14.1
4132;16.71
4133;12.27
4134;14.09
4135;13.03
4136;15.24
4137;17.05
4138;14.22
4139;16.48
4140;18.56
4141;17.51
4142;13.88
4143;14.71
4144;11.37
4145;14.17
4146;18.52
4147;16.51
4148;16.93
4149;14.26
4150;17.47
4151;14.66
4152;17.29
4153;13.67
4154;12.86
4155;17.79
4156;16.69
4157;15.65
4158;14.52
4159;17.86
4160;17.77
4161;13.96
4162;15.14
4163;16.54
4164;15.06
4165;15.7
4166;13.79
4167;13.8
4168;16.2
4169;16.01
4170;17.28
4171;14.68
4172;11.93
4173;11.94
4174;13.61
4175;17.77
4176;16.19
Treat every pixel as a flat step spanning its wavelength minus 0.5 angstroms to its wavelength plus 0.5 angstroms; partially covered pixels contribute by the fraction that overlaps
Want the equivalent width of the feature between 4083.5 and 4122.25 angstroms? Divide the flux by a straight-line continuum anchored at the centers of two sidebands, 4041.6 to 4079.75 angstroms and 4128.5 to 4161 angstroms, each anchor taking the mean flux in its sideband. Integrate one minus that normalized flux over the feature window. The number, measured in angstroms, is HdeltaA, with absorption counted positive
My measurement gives 7.63 angstroms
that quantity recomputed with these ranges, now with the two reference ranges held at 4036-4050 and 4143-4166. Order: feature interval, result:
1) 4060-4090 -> 2.0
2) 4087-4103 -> 4.8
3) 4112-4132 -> 1.7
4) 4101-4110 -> 3.5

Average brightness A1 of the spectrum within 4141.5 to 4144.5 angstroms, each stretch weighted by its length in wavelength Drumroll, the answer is 13.3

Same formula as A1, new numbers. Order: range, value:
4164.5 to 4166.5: 14.7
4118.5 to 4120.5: 13.4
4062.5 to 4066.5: 14.4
